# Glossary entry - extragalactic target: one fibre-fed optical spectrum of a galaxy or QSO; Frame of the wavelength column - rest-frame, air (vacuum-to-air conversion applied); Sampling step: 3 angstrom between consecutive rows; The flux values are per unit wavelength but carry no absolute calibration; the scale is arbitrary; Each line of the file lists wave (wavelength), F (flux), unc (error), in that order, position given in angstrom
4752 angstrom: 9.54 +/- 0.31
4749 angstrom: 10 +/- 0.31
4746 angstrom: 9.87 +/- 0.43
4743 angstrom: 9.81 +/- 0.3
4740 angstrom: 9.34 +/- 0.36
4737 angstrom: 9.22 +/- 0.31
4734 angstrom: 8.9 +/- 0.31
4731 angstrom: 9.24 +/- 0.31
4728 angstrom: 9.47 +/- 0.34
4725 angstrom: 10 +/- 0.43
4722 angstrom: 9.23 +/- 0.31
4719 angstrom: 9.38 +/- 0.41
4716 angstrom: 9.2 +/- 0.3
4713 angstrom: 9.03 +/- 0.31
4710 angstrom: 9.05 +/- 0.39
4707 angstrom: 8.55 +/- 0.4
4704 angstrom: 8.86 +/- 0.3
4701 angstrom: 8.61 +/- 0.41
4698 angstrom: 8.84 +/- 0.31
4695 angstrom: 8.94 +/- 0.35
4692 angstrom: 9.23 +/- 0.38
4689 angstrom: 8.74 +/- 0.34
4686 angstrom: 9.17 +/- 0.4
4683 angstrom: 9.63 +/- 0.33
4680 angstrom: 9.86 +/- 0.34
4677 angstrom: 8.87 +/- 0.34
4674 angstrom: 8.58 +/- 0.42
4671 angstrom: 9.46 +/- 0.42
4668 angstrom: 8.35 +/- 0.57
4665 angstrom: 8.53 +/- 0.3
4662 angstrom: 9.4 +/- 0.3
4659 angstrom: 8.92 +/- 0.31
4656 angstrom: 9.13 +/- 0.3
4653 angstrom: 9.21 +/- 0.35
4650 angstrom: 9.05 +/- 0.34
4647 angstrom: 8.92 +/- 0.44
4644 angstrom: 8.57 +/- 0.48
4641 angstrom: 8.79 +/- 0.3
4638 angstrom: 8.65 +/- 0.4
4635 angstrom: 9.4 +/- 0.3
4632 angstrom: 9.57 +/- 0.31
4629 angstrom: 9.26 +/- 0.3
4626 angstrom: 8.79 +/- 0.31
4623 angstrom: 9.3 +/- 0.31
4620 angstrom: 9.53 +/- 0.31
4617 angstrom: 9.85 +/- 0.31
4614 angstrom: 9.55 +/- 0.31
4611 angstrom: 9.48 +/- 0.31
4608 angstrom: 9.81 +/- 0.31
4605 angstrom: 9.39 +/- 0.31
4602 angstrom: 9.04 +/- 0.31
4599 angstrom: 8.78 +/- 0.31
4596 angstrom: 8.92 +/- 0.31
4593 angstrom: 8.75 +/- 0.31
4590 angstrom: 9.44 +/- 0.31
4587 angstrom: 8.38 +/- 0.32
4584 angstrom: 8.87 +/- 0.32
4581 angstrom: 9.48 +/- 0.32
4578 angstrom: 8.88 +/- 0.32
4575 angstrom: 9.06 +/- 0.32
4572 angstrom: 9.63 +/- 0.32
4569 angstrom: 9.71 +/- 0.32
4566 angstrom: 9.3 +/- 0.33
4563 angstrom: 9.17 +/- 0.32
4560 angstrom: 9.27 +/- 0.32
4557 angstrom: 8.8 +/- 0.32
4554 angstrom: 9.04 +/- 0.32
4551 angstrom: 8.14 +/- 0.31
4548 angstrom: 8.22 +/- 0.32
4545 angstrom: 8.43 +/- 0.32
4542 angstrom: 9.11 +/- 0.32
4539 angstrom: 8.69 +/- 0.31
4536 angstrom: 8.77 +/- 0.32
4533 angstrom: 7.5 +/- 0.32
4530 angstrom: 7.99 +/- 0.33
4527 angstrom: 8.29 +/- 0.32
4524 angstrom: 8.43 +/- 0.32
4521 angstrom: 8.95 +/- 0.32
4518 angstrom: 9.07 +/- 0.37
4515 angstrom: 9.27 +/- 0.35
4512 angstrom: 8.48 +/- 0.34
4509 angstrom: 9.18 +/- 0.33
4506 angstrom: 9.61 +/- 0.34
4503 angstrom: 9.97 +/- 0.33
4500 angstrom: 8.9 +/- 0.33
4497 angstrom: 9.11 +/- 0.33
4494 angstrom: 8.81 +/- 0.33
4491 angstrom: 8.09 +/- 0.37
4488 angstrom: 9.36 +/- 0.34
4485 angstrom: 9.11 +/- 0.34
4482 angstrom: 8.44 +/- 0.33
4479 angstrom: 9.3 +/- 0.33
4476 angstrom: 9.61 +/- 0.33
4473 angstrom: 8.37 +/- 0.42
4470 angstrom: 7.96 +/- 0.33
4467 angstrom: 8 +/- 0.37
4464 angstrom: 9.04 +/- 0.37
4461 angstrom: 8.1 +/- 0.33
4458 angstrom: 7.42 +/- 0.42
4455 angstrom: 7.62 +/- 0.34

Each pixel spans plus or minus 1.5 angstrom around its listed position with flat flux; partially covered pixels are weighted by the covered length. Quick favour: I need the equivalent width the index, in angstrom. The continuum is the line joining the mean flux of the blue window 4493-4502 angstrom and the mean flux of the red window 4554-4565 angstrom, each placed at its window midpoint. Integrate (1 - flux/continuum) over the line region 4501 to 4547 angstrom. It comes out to 1.3 angstrom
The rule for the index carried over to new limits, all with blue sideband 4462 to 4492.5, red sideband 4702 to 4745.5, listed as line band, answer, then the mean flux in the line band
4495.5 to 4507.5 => -0.86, 9.4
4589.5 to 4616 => -0.76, 9.24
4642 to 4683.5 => 0.43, 9.02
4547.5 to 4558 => 0.37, 8.57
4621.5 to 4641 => -0.19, 9.13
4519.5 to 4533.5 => 0.85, 8.28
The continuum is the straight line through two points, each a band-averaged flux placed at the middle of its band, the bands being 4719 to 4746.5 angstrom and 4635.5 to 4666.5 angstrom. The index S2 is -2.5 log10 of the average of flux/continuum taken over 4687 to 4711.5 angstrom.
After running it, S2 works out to 0.04 mag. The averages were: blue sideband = 8.93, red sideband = 9.43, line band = 8.86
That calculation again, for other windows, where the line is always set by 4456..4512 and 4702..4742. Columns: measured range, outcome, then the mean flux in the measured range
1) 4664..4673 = 0.038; 8.78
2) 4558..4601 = -0.020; 9.11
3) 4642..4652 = 0.024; 8.86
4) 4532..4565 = 0.027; 8.68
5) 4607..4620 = -0.075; 9.65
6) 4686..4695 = 0.015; 9.01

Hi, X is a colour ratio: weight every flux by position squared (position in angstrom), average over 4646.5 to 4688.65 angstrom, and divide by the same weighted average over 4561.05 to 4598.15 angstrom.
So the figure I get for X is 1.0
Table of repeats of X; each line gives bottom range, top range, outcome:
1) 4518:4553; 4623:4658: 1.12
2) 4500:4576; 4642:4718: 1.08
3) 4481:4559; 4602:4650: 1.10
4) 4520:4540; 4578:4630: 1.14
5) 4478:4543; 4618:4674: 1.09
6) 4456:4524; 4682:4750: 1.16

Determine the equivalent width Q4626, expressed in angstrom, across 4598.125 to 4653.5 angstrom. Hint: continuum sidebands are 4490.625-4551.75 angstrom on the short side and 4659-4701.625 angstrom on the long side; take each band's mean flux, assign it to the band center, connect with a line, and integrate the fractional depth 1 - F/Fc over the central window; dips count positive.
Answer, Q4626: -1.8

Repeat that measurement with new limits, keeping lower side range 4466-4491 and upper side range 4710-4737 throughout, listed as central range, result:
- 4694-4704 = 0.5 angstrom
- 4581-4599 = 0.2 angstrom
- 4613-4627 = -0.6 angstrom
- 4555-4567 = -0.3 angstrom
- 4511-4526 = 0.0 angstrom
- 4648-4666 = 0.2 angstrom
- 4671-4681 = 0.1 angstrom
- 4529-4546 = 0.9 angstrom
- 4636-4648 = 0.5 angstrom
